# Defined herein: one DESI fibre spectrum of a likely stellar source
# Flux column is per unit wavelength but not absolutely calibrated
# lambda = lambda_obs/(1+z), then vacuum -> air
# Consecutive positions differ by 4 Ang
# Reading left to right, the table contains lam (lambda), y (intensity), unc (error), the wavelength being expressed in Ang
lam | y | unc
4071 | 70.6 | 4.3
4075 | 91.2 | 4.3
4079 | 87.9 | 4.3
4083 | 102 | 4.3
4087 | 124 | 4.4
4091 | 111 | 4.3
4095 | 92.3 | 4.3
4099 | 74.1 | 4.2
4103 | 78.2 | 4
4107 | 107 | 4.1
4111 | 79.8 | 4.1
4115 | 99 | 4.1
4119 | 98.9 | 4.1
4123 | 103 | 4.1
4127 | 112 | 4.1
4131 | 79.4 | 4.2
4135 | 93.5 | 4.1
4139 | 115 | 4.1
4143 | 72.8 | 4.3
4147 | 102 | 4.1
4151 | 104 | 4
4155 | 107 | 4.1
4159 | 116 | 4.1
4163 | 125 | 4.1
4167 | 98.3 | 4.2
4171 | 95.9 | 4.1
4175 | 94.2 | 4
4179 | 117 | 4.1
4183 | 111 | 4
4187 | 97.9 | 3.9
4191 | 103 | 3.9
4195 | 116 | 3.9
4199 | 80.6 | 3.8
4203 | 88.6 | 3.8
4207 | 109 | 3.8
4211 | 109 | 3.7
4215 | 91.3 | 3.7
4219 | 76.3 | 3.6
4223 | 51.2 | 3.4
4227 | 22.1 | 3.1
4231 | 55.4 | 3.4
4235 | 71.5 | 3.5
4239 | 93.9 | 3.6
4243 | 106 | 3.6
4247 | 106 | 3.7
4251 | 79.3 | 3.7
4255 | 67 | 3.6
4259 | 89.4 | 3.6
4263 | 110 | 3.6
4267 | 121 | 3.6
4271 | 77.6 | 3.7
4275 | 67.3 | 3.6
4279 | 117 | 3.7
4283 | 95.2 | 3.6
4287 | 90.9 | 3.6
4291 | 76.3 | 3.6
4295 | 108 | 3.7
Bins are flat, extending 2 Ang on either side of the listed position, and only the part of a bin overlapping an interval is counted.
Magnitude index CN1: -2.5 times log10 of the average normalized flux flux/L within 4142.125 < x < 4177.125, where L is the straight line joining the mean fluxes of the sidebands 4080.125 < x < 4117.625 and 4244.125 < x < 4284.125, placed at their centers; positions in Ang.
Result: -0.083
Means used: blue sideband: 96.2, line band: 103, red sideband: 93.2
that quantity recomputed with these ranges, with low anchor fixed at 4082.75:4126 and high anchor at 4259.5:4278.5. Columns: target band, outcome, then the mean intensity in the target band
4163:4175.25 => -0.05 mag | 101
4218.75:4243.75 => 0.41 mag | 65.6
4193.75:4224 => 0.06 mag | 90.9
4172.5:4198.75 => -0.09 mag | 105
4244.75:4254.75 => 0.08 mag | 88.5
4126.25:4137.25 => 0.04 mag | 93.5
